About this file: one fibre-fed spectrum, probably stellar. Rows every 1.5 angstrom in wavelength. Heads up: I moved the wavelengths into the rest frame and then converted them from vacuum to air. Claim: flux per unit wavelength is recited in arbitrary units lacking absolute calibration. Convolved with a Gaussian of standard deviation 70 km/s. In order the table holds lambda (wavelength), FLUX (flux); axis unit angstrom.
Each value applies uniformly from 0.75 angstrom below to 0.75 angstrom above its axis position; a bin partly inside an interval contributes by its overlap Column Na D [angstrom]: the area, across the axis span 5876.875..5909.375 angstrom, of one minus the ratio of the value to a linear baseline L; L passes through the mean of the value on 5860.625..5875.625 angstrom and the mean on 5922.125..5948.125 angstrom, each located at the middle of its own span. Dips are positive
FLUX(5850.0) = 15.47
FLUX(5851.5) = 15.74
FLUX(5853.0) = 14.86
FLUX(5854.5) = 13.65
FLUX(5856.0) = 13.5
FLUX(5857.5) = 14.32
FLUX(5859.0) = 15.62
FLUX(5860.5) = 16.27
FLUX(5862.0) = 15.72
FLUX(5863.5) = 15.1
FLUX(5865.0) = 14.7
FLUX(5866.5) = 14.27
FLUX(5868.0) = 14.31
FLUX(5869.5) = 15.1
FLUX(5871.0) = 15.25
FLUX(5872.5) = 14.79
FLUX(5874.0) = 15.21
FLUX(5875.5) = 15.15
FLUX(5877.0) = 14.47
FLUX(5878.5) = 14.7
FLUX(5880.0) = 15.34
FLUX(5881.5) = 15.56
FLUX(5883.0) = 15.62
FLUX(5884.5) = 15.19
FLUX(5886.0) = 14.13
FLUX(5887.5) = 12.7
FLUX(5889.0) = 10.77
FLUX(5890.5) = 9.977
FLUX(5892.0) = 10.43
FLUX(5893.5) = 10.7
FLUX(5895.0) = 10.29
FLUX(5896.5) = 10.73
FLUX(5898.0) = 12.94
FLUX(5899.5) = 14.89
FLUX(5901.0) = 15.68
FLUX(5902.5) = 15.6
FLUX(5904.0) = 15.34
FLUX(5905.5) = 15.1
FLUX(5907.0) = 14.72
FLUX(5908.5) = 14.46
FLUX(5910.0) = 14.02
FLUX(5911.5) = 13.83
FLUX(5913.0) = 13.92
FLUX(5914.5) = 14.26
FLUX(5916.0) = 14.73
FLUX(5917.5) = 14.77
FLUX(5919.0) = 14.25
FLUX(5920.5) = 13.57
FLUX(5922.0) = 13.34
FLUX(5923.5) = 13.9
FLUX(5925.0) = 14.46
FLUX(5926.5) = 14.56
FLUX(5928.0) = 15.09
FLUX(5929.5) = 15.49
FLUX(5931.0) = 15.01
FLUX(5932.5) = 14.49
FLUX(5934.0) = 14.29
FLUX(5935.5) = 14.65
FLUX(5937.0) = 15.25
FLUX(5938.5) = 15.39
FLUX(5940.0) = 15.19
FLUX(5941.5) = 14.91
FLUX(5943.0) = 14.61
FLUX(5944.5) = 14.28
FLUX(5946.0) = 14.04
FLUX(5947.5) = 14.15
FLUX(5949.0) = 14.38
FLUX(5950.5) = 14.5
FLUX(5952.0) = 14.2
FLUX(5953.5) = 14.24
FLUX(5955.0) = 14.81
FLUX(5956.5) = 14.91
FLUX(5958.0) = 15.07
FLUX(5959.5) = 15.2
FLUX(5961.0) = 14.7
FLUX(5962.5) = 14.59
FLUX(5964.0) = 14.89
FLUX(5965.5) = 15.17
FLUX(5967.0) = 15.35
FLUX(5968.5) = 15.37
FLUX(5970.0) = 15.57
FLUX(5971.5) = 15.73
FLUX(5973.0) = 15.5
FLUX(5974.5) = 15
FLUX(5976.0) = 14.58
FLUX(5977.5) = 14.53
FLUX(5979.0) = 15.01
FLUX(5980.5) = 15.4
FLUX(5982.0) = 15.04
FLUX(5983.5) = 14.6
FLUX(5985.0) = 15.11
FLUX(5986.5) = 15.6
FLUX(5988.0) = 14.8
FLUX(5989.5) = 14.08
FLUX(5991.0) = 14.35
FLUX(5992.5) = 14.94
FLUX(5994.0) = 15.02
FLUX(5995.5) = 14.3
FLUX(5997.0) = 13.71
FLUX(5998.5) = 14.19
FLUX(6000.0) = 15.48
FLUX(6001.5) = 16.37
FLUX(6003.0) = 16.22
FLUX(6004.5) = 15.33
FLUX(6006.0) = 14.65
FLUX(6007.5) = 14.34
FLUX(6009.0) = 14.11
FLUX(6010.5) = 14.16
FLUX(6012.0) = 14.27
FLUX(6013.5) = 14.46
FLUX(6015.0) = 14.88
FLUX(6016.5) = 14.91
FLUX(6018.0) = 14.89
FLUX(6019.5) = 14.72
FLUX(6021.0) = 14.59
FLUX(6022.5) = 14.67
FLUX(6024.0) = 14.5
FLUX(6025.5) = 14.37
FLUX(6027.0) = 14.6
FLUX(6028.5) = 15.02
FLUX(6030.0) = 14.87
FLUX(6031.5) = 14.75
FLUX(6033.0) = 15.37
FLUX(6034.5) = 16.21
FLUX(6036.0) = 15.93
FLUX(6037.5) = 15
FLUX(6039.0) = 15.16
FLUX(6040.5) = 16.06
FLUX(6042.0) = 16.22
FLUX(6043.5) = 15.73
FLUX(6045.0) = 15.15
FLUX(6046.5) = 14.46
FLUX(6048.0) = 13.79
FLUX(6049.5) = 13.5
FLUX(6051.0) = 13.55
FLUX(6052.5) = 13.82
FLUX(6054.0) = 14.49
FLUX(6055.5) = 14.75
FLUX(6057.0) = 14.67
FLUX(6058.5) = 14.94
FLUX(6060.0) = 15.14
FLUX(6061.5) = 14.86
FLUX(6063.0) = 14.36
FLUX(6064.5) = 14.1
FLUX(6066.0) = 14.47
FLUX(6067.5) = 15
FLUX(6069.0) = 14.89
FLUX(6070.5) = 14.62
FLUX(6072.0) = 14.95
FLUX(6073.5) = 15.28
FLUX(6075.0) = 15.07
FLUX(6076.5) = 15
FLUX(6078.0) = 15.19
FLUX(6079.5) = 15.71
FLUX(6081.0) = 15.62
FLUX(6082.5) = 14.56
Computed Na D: 2.8 angstrom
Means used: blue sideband 15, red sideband 14.7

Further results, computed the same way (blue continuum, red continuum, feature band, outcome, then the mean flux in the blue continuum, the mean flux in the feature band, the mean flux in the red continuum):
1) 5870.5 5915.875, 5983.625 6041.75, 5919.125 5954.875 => -0.7 angstrom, 13.9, 14.5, 14.9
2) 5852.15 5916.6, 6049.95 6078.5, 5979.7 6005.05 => -0.9 angstrom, 14.1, 15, 14.7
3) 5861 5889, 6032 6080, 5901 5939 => 0.5 angstrom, 14.8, 14.6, 14.9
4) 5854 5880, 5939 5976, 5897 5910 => 0.1 angstrom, 14.9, 14.7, 14.8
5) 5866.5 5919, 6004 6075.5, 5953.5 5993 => -1.6 angstrom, 14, 15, 14.8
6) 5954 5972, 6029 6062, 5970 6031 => 0.8 angstrom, 15.1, 14.8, 14.9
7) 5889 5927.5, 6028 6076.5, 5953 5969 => -1.0 angstrom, 13.6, 14.9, 14.9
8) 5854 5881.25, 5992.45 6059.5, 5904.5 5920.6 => 0.5 angstrom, 14.9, 14.4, 14.8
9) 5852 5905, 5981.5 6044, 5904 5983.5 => -1.1 angstrom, 14.1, 14.7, 14.9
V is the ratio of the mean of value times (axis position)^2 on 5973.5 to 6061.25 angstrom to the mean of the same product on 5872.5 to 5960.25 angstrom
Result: 1.1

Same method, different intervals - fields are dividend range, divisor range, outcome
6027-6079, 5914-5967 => 1.06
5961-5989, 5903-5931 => 1.06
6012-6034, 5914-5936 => 1.05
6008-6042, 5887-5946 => 1.11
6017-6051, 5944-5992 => 1.03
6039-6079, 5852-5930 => 1.10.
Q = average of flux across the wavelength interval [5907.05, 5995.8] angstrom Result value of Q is 14.7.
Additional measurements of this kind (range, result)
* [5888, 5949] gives 14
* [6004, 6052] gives 14.8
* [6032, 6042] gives 15.6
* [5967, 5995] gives 15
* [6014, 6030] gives 14.7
